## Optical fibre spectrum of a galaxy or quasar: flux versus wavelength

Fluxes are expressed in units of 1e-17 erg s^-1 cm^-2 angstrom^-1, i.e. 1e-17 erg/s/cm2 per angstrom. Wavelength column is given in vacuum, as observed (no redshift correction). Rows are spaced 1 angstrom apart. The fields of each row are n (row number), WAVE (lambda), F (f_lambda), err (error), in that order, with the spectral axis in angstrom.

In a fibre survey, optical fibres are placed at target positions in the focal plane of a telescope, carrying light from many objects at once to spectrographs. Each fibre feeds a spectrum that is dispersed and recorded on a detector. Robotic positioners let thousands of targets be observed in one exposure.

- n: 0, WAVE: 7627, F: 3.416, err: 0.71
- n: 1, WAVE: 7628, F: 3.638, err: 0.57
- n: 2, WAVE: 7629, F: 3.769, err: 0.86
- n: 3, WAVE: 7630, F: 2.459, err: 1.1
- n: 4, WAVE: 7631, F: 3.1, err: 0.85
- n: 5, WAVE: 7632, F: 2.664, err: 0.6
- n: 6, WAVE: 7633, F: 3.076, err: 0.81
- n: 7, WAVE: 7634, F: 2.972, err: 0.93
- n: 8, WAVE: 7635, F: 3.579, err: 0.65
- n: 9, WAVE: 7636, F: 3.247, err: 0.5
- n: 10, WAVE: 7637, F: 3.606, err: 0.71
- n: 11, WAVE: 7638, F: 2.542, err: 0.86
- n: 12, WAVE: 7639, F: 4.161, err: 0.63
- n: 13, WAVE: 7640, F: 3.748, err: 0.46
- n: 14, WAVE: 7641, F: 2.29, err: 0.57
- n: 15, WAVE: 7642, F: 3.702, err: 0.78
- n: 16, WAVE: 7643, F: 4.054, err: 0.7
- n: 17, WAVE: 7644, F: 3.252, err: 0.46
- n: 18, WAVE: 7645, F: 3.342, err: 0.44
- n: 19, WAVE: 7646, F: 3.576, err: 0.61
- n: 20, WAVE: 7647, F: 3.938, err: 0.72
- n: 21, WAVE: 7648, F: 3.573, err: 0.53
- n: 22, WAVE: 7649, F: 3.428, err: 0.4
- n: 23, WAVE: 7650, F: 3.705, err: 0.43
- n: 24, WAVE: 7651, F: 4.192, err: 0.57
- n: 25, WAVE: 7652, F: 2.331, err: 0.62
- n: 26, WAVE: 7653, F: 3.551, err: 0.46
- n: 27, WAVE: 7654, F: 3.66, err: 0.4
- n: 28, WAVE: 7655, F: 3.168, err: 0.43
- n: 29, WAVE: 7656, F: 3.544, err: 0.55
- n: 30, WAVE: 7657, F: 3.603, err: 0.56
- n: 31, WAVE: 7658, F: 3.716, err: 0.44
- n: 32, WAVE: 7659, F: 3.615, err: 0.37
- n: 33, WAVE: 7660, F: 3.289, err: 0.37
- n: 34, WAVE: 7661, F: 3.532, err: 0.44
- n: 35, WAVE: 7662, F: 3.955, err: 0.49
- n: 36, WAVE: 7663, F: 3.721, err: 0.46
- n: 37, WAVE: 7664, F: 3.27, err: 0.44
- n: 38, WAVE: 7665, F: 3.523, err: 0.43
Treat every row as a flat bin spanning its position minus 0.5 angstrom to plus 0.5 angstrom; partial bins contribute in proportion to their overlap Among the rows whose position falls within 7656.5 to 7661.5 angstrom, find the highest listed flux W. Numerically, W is 3.716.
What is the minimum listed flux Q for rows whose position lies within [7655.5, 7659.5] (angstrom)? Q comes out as 3.544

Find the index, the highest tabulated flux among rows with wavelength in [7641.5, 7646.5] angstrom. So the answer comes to 4.054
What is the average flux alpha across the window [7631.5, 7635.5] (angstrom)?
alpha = 3.07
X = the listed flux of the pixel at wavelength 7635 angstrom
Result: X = 3.579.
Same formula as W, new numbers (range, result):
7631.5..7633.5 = 3.076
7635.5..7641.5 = 4.161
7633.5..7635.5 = 3.579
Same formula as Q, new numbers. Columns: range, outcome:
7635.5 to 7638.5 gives 2.542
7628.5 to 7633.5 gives 2.459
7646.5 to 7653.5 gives 2.331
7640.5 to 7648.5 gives 2.29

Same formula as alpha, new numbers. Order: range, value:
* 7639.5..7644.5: 3.41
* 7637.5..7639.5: 3.35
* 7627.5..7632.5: 3.13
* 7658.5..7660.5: 3.45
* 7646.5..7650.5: 3.66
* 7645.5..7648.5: 3.7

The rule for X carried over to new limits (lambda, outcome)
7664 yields 3.27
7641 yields 2.29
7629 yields 3.769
